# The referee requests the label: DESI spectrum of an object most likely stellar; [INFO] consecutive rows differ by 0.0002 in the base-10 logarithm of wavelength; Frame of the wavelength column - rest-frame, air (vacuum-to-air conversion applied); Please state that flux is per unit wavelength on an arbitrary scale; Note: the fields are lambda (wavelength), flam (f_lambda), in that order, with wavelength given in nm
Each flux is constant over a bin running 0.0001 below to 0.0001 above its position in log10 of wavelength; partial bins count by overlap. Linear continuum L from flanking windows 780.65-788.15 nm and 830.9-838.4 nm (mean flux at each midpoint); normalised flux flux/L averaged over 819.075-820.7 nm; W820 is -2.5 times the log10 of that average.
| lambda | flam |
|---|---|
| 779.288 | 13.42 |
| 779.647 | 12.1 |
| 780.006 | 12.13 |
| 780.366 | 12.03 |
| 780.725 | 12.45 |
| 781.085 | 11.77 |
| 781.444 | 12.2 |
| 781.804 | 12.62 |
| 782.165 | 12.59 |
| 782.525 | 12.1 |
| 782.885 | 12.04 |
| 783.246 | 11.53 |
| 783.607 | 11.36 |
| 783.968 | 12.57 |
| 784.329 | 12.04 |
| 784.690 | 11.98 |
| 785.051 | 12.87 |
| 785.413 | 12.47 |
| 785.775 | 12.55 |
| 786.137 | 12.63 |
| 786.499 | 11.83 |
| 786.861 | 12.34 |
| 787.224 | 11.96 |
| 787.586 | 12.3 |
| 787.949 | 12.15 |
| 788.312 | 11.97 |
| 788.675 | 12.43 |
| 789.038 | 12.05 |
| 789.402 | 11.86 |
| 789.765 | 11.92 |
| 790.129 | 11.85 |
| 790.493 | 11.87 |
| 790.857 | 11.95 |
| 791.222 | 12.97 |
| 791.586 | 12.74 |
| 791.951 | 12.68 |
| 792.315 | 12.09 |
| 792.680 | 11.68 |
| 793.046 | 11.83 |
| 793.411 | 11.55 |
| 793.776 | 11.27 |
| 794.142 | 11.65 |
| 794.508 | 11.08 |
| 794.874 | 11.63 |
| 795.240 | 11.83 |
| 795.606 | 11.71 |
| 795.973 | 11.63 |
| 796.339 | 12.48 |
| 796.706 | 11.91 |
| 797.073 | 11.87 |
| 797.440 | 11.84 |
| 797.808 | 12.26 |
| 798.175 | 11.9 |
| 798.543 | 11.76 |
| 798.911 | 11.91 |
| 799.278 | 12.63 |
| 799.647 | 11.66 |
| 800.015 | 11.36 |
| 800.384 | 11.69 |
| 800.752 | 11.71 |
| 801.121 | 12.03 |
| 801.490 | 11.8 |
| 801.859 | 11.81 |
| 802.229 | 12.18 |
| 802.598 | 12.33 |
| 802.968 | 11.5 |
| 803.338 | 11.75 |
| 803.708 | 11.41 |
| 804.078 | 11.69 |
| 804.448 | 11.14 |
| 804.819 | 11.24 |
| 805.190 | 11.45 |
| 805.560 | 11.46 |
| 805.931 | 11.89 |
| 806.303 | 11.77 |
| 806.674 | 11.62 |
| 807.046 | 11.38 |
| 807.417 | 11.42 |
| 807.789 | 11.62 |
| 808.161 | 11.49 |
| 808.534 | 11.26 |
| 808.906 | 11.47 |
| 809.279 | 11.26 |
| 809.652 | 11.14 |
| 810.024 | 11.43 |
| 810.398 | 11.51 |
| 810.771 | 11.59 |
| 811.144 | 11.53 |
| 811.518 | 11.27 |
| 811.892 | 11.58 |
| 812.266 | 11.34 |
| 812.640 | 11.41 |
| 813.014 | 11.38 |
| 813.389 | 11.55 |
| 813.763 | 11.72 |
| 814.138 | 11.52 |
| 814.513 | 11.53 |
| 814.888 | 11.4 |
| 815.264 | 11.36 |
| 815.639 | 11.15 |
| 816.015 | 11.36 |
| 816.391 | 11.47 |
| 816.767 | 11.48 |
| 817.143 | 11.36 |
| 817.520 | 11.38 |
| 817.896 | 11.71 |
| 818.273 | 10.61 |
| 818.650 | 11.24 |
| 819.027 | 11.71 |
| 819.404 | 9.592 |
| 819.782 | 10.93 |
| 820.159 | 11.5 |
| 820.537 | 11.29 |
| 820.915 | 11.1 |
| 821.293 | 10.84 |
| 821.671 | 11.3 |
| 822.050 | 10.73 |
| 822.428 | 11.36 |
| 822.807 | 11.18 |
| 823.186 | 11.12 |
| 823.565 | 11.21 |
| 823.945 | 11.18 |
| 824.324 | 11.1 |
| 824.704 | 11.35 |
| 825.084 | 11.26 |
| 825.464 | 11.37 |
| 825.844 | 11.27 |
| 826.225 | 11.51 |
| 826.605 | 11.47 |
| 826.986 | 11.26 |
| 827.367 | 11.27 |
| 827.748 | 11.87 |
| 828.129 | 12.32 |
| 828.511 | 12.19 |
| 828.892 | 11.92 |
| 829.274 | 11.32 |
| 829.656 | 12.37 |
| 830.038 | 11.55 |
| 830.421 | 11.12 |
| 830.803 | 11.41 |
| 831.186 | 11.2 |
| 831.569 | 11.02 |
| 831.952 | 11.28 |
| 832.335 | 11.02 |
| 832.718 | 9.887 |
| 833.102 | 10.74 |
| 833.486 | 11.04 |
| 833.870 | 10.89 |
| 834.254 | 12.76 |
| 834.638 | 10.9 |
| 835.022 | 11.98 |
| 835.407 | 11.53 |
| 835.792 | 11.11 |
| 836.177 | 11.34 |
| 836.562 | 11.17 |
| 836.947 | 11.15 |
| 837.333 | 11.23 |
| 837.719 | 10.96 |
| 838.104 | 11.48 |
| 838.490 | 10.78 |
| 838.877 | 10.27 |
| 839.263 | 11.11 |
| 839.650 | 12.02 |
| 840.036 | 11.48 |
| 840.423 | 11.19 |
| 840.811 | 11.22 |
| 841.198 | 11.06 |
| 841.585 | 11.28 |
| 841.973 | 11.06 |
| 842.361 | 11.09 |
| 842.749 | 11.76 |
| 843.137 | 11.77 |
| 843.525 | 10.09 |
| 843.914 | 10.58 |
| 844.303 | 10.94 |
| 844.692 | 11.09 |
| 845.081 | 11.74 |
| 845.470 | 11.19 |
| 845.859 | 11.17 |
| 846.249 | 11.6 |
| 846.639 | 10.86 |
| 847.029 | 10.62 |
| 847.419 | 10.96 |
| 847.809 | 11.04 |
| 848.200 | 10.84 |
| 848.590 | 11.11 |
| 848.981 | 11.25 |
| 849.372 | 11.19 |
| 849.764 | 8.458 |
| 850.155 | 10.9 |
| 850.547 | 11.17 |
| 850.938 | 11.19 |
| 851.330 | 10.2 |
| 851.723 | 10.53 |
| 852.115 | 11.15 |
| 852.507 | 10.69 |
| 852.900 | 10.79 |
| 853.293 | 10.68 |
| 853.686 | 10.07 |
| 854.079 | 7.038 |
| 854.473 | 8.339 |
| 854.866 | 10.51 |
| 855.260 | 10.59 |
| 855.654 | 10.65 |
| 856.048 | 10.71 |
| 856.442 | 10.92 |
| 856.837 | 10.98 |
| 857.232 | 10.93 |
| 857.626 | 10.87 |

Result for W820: 0.06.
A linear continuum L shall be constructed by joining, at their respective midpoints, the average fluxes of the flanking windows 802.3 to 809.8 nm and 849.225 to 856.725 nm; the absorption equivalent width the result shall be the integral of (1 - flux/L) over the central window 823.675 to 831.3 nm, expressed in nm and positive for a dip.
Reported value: -0.38 nm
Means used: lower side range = 11.5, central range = 11.5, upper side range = 10.3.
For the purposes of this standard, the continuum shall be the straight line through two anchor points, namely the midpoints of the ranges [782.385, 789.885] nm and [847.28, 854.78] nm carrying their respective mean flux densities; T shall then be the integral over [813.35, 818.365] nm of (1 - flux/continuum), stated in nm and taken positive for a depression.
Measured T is -0.03 nm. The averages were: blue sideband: 12.1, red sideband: 10.4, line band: 11.4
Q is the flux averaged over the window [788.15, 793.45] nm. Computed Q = 12.1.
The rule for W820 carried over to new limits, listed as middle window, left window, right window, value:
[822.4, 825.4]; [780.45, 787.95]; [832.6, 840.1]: 0.021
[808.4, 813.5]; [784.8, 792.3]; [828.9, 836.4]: 0.034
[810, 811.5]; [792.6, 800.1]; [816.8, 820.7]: -0.011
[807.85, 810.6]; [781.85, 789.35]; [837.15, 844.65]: 0.034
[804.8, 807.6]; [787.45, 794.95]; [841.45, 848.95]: 0.017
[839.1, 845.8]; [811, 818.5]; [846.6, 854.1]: -0.042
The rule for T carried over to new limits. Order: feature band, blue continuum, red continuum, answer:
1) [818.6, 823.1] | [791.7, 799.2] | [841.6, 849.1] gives 0.16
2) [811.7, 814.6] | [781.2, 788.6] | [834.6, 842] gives 0.05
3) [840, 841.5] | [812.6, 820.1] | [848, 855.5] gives -0.08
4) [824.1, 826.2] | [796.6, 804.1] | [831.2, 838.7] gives 0.01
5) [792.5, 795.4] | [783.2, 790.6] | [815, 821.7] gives 0.09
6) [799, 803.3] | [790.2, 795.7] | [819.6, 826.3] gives -0.06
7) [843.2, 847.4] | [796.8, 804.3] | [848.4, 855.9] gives -0.19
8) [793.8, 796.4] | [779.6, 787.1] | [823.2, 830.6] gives 0.08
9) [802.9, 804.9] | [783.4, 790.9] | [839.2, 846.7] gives 0.07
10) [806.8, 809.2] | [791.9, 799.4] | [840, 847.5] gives 0.05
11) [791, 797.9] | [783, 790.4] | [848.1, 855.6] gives -0.01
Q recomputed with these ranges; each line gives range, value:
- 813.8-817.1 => 11.4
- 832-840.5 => 11.2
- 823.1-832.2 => 11.5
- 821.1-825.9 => 11.2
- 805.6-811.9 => 11.5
